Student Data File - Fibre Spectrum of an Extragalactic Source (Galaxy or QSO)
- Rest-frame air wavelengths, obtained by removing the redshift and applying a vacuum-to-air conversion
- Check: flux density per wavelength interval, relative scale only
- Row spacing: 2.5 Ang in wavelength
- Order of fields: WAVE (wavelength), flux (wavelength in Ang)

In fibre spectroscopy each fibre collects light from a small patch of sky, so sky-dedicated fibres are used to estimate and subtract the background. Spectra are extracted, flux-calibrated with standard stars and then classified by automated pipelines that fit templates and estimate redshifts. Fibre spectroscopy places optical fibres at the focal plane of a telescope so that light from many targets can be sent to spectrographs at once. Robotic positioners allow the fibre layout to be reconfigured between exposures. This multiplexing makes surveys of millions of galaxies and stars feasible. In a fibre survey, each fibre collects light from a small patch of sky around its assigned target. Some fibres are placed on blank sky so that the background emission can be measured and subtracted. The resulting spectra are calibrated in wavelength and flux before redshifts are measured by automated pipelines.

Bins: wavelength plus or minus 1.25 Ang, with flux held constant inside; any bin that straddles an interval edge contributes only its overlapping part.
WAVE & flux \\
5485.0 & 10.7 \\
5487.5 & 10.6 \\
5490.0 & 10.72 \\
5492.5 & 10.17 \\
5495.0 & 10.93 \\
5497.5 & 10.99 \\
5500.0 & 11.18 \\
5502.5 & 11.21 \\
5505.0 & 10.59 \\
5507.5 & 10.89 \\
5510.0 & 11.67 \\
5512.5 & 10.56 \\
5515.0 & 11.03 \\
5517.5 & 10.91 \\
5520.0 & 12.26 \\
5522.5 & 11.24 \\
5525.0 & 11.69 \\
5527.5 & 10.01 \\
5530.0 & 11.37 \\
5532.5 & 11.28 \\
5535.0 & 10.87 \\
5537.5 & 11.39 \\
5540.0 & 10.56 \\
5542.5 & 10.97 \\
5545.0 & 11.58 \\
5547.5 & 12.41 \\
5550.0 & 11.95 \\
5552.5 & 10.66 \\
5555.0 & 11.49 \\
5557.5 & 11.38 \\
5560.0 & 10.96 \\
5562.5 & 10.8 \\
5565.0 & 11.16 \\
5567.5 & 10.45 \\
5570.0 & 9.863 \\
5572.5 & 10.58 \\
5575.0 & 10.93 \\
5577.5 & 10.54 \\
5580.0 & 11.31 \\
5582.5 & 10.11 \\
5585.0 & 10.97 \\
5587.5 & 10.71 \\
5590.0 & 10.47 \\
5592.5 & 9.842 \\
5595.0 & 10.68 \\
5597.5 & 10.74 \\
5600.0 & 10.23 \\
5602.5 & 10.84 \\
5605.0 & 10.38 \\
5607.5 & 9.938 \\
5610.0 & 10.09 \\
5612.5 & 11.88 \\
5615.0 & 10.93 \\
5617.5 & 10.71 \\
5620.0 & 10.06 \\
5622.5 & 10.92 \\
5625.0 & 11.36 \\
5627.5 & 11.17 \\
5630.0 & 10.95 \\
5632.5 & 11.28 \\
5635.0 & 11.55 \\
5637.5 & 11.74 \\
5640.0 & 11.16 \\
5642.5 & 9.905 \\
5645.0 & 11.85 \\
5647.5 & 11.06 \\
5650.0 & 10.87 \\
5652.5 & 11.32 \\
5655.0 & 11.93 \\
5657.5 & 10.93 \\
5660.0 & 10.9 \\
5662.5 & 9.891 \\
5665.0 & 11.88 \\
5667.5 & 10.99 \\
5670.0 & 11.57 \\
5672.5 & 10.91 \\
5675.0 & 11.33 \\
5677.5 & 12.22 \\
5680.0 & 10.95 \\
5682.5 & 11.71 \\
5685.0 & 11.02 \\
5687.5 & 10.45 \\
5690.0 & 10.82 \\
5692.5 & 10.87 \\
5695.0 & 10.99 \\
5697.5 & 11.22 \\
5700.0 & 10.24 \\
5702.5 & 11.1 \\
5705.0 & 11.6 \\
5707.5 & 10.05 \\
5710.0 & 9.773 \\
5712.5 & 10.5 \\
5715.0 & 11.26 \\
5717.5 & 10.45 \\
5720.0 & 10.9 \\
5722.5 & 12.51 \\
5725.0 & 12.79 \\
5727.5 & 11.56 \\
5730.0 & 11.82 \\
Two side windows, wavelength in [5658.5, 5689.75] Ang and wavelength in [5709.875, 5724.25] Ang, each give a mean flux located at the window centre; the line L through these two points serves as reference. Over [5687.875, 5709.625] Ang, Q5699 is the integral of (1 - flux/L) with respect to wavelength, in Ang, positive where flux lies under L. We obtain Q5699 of 0.6 Ang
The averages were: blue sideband 11.1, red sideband 11.1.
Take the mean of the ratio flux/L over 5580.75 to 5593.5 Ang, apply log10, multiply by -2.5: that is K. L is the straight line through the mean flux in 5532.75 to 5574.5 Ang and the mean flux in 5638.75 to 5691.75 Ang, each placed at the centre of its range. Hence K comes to 0.06 mag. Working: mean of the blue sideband 11.1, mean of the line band 10.5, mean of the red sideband 11.1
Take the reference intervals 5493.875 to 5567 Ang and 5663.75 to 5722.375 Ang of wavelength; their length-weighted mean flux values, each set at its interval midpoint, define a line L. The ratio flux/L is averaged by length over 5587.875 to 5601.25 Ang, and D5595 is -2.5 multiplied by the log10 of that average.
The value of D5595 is 0.07 mag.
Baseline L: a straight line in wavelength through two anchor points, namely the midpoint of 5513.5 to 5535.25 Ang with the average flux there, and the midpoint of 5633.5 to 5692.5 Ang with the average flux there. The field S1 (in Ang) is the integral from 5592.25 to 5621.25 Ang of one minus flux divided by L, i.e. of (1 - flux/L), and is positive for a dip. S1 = 1.6 Ang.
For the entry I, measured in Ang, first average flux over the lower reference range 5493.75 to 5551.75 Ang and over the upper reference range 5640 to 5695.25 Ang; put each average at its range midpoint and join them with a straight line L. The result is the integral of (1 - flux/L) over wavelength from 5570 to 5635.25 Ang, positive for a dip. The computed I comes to 2.6 Ang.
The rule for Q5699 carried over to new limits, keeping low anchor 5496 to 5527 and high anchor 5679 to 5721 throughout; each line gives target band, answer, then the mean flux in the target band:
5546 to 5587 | 0.3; 11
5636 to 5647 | -0.2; 11.2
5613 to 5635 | -0.1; 11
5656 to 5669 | -0.1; 11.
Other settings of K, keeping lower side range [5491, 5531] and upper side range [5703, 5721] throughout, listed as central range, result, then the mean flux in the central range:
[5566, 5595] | 0.04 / 10.5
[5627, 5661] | -0.04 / 11.2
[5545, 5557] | -0.06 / 11.6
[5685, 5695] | -0.01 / 10.8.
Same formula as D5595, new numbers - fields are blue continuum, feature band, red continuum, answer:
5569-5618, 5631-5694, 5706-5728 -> -0.03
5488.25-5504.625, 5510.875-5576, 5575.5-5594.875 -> -0.04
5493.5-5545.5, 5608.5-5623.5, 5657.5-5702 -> 0.03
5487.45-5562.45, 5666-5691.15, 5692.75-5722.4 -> -0.03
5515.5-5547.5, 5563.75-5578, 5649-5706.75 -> 0.06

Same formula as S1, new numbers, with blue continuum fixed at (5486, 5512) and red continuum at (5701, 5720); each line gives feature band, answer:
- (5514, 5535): -0.7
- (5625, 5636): -0.5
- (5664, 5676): -0.7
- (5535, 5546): -0.2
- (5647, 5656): -0.5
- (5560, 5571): 0.2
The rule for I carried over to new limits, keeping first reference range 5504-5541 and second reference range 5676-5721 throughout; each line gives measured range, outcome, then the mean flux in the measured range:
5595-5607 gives 0.5 Ang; 10.5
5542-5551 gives -0.6 Ang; 11.8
